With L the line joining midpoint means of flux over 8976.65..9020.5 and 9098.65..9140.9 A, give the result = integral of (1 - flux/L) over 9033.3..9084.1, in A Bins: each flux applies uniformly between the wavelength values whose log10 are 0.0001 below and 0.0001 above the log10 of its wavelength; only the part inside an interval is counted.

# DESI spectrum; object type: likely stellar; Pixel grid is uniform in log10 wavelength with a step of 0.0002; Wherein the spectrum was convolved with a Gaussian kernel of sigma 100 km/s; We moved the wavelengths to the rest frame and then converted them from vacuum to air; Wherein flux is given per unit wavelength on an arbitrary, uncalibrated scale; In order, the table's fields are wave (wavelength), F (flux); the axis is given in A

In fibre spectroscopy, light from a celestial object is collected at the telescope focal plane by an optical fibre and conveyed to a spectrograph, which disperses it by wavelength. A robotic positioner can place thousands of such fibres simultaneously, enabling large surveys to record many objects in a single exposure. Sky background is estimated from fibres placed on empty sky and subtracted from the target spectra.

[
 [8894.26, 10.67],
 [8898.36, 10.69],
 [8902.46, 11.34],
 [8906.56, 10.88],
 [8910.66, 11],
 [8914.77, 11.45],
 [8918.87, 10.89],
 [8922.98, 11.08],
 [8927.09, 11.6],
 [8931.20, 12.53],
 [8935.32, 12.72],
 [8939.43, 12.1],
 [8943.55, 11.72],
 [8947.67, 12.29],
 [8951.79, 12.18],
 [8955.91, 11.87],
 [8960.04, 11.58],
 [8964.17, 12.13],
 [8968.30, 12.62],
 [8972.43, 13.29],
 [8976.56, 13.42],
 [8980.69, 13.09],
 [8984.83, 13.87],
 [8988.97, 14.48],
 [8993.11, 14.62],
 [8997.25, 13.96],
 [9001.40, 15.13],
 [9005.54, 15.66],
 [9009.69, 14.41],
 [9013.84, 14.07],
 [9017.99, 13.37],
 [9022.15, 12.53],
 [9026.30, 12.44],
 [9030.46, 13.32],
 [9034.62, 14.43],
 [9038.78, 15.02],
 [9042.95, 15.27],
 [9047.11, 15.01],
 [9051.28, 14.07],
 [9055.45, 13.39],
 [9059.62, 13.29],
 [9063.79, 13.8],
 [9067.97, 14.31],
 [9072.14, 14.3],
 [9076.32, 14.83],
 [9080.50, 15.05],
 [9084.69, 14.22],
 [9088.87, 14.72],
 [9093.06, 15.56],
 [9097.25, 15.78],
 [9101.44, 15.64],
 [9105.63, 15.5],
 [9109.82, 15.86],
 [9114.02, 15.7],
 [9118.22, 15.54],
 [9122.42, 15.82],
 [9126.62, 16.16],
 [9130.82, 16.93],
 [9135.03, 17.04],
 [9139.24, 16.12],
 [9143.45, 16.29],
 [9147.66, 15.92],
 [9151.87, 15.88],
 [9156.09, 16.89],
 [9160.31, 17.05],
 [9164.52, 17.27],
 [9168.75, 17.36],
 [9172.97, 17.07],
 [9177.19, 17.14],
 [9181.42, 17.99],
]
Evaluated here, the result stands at 2.4 A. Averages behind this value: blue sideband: 14.2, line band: 14.4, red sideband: 16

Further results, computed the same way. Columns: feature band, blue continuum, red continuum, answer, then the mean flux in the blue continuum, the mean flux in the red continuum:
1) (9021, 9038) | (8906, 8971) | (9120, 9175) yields 0.7 A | 11.8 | 16.6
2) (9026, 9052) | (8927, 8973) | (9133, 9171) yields -0.3 A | 12.2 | 16.6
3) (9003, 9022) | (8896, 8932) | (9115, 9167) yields -1.1 A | 11.2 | 16.4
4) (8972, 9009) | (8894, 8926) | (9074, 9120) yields -3.8 A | 11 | 15.3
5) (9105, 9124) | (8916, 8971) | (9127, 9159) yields 0.1 A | 12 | 16.4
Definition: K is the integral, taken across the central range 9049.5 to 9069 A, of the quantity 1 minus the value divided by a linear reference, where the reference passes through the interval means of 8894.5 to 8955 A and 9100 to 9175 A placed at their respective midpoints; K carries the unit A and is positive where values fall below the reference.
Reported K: 1.1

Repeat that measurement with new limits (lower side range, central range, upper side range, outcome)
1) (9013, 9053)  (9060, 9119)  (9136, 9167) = 0.71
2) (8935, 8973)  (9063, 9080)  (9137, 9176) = 0.43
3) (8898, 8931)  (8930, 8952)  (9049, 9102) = -0.93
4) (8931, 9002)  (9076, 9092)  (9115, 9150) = 0.53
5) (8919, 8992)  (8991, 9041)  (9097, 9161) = -1.23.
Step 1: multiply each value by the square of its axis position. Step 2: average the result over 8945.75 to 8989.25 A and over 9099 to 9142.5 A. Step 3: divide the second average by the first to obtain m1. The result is 1.3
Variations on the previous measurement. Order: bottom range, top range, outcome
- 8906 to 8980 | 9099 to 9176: 1.42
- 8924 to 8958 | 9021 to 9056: 1.18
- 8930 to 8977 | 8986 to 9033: 1.15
